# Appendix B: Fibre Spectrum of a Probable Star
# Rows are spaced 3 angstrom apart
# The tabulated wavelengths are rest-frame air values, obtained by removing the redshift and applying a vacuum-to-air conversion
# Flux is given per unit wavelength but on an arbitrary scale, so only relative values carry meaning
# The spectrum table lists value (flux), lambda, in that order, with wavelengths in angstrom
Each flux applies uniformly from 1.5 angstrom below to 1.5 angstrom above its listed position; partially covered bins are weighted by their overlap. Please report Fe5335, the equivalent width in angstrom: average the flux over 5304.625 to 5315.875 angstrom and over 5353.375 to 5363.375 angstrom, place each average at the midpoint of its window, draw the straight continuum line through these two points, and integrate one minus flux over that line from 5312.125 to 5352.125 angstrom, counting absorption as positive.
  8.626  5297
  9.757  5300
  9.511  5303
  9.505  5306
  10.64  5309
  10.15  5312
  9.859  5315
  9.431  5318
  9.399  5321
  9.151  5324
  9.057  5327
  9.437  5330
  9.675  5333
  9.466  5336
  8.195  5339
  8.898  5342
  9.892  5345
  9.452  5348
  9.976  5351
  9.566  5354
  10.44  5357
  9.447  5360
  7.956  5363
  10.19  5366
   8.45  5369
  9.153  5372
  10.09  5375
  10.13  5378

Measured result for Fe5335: 1.6 angstrom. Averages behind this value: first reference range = 10.1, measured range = 9.4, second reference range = 9.49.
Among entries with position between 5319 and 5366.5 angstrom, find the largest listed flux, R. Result 10.44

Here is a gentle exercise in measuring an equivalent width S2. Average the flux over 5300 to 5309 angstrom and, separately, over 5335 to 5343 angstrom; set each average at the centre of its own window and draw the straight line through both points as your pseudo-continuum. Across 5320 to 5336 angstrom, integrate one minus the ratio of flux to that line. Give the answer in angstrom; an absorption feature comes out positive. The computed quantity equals -0.4 angstrom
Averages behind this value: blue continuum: 9.74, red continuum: 8.81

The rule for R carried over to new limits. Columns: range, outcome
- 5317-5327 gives 9.431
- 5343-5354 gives 9.976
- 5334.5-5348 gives 9.892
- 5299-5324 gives 10.64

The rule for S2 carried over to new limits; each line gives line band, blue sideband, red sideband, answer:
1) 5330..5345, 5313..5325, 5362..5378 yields 0.39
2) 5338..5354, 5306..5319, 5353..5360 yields 0.95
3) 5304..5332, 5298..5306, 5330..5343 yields -0.84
